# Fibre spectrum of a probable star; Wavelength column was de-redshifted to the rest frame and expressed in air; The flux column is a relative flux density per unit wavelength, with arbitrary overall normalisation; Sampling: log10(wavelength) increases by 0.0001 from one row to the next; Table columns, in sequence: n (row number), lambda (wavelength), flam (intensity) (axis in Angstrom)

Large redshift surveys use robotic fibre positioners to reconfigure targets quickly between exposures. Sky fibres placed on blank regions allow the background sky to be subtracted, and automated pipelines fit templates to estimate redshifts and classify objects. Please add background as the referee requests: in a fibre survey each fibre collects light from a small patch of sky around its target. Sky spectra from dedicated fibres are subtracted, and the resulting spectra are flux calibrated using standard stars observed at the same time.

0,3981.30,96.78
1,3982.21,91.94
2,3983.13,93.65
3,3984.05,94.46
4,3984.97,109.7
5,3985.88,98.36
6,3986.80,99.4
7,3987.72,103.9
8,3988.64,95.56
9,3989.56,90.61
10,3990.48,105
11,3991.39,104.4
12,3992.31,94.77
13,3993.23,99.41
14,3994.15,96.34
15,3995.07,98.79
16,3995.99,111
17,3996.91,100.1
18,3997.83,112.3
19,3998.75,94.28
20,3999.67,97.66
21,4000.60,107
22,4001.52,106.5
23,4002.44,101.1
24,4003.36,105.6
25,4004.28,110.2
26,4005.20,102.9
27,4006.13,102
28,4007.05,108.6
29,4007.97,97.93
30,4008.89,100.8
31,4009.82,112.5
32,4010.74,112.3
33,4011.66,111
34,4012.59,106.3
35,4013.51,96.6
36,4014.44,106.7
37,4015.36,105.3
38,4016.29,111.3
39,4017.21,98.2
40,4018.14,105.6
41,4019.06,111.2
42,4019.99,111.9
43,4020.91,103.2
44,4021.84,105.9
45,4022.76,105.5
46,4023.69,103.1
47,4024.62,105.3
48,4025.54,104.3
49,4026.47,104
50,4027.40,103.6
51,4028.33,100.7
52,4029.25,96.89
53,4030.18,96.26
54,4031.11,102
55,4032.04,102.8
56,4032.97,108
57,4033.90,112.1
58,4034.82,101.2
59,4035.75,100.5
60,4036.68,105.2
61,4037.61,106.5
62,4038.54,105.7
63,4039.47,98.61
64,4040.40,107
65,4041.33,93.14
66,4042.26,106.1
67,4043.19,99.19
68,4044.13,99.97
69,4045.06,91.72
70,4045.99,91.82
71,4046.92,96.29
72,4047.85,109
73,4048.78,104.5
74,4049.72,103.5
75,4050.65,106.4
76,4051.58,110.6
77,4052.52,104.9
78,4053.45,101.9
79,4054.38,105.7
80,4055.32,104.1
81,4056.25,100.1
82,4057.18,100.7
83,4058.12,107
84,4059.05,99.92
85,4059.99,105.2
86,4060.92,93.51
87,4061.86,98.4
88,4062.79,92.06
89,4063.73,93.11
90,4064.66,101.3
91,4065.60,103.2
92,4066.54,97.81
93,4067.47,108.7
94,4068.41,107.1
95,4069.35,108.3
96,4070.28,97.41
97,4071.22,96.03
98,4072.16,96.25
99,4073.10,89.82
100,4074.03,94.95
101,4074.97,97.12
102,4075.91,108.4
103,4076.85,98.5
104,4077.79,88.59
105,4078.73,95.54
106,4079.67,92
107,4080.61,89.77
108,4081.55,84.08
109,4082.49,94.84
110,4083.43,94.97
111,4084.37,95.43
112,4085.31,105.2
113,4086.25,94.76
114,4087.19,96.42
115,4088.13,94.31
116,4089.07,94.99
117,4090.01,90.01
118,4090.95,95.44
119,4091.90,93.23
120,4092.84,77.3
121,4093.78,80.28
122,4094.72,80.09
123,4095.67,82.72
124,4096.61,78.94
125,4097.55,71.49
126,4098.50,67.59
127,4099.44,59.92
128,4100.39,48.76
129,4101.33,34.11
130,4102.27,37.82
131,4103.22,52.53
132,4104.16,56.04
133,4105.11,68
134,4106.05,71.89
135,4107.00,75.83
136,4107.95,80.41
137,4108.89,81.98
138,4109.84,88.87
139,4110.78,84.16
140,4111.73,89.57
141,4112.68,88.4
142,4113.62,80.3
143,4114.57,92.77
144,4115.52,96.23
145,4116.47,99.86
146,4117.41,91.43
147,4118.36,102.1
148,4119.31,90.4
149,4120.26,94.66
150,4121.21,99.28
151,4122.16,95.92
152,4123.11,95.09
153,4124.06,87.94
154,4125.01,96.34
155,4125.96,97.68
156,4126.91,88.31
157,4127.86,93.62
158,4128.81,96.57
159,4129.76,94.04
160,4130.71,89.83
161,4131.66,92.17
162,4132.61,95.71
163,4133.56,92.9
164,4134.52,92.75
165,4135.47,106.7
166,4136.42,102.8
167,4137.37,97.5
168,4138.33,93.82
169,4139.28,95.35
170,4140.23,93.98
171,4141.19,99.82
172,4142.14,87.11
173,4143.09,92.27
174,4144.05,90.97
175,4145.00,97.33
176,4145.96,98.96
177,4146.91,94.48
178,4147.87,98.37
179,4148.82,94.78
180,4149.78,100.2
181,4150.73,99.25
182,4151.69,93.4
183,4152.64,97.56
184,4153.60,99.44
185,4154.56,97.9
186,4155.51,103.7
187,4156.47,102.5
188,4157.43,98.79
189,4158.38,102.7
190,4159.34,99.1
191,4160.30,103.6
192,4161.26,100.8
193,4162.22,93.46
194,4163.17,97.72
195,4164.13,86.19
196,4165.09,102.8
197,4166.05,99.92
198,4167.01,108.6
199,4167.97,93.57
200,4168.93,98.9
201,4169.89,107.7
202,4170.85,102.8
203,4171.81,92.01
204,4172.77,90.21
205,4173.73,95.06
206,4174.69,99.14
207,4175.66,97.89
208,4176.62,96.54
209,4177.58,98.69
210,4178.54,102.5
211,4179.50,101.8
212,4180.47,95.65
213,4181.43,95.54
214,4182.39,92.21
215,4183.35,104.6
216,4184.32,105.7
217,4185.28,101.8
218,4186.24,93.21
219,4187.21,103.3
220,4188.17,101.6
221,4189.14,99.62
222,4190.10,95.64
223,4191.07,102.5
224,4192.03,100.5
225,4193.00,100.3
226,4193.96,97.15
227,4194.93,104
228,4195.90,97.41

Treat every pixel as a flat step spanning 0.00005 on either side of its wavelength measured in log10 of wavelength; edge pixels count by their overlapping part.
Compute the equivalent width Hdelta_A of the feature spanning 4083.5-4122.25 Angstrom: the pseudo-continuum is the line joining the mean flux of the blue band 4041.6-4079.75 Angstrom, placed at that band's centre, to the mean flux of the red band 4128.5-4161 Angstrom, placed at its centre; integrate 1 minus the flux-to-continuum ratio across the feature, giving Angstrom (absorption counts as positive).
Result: 6.5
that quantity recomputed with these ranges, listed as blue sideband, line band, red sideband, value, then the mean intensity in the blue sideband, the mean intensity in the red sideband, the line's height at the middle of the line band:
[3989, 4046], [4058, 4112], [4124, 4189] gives 7.2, 103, 97.4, 100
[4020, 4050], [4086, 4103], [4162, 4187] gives 4.2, 102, 98.4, 101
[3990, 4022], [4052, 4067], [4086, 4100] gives -1.5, 104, 83.4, 91.5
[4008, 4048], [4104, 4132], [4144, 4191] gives 3.2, 104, 98.6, 100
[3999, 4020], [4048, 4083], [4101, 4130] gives -2.0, 105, 84.1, 94.1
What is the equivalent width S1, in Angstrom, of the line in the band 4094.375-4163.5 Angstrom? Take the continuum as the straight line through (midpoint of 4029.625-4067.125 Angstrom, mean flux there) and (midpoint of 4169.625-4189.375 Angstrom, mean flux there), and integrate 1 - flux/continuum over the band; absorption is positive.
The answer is 7.56 Angstrom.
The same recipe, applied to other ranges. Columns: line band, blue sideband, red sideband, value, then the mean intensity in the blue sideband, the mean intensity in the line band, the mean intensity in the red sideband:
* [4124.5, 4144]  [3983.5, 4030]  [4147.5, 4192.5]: 0.98 Angstrom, 103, 94.9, 98.9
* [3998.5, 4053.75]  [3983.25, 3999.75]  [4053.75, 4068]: -1.76 Angstrom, 100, 104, 101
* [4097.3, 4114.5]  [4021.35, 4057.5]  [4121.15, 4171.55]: 5.17 Angstrom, 103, 69.3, 97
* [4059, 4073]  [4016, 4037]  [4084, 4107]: -1.84 Angstrom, 104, 99.6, 76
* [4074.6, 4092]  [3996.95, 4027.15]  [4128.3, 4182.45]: 1.08 Angstrom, 105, 94.9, 97.3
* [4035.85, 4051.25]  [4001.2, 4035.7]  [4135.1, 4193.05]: 0.31 Angstrom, 105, 102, 98.3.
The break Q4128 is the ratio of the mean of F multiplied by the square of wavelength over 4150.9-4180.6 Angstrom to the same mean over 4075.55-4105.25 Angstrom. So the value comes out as 1.3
